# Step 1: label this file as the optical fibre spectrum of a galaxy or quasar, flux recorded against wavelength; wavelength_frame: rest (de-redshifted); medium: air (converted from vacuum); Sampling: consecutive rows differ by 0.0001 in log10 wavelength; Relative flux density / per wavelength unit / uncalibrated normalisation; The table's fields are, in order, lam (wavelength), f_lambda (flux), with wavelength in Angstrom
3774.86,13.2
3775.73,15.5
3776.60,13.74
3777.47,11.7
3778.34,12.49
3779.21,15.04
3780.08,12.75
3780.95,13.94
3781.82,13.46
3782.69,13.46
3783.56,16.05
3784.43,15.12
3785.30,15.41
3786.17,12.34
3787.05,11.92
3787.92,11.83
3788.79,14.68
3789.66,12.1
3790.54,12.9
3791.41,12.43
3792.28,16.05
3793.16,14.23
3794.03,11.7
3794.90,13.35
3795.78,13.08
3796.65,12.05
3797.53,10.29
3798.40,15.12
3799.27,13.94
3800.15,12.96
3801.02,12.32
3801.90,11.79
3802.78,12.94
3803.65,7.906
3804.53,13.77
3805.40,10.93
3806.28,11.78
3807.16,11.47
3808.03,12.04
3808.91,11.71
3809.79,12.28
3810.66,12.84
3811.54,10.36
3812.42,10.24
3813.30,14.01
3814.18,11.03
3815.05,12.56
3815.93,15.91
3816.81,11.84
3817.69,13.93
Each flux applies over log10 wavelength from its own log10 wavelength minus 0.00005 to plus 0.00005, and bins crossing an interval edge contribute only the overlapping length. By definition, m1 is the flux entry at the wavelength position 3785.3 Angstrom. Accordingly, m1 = 15.41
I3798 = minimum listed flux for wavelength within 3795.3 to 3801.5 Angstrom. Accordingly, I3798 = 10.29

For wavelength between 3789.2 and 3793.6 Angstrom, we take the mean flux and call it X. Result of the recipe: 13.5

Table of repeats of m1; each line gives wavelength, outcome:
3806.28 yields 11.78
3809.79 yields 12.28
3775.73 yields 15.5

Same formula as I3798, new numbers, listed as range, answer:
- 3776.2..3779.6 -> 11.7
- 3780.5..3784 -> 13.46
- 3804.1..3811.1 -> 10.93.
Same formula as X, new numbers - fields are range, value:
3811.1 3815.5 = 11.6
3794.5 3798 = 12.2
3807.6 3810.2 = 12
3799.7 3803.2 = 12.5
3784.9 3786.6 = 13.9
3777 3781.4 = 13.2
